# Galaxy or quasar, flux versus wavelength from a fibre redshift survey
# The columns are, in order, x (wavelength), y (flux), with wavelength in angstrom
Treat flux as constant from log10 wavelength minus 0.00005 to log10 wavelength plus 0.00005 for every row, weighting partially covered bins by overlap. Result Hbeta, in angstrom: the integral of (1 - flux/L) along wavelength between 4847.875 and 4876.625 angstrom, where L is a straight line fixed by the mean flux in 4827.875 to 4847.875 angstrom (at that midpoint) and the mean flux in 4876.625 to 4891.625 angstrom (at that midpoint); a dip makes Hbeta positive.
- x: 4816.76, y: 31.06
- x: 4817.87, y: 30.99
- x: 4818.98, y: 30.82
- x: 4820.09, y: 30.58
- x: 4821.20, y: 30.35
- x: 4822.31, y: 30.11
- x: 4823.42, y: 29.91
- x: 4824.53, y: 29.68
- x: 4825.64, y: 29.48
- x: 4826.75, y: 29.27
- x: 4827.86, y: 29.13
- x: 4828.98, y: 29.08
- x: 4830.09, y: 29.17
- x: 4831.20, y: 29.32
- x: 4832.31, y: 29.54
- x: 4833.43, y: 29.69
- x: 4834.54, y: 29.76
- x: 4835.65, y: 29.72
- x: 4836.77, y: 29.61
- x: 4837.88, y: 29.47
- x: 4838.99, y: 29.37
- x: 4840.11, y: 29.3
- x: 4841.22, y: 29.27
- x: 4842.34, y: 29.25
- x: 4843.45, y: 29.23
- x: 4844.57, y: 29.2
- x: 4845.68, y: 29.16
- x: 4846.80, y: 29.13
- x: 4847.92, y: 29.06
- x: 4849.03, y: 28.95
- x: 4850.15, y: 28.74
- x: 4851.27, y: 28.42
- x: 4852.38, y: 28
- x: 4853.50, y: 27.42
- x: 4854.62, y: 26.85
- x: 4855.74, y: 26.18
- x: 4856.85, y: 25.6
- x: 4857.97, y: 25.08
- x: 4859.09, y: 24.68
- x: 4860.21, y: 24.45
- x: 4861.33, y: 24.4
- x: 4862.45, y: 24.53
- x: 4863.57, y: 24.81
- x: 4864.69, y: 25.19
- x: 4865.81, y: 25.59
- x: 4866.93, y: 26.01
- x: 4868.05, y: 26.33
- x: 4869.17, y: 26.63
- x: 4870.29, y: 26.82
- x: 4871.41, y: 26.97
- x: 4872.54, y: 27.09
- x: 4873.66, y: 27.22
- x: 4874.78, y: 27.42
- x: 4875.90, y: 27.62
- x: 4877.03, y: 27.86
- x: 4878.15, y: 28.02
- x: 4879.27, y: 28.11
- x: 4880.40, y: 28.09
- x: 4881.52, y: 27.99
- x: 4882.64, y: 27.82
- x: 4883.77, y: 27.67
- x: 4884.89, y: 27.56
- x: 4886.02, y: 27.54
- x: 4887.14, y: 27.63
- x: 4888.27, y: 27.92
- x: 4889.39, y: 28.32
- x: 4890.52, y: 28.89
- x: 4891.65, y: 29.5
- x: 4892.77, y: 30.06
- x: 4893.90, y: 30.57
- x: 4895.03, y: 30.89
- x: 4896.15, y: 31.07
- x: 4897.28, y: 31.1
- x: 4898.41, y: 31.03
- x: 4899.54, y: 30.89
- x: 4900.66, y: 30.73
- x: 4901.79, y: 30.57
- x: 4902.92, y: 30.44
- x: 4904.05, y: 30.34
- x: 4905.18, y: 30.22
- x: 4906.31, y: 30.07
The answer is 2.1 angstrom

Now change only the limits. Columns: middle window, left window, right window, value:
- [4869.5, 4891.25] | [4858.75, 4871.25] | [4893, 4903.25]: 0.16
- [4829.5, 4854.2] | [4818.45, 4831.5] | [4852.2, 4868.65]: -1.19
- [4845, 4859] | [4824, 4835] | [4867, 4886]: 0.41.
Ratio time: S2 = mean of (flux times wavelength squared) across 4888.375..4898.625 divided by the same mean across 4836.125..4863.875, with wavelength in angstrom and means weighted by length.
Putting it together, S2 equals 1.11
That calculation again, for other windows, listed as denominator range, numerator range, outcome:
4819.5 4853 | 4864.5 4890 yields 0.95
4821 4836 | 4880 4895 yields 0.99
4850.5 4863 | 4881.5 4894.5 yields 1.11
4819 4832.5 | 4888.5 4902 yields 1.05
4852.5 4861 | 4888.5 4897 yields 1.17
